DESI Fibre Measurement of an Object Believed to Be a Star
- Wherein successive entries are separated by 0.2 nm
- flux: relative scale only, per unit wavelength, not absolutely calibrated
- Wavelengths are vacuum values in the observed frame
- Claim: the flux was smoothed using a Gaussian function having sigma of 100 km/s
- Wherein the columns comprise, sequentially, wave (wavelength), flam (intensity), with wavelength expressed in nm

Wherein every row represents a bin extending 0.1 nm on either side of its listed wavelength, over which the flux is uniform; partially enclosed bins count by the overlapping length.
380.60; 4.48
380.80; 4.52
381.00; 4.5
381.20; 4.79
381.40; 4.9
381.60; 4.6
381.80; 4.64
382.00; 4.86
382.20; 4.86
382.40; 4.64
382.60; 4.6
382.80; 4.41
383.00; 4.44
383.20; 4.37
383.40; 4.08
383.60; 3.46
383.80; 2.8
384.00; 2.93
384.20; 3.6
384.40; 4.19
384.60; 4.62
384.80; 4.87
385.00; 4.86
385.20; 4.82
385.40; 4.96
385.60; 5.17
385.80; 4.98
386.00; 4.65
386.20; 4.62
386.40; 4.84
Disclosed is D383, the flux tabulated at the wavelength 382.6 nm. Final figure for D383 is 4.6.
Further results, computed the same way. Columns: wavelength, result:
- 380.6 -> 4.48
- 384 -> 2.93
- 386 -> 4.65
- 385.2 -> 4.82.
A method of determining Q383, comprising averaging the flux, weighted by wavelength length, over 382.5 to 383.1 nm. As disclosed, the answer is 4.48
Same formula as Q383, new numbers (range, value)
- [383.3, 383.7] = 3.77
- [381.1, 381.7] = 4.76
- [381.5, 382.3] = 4.74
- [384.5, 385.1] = 4.78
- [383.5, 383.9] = 3.13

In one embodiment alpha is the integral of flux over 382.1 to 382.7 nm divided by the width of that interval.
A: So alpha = 4.7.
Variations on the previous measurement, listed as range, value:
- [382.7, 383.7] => 4.15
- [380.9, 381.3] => 4.65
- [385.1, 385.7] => 4.98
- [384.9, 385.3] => 4.84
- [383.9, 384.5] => 3.57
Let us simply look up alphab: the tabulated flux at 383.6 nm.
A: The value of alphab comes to 3.46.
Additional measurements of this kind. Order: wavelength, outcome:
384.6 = 4.62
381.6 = 4.6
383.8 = 2.8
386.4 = 4.84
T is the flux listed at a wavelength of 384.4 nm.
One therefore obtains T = 4.19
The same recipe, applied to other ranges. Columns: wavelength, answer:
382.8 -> 4.41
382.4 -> 4.64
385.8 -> 4.98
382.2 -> 4.86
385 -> 4.86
